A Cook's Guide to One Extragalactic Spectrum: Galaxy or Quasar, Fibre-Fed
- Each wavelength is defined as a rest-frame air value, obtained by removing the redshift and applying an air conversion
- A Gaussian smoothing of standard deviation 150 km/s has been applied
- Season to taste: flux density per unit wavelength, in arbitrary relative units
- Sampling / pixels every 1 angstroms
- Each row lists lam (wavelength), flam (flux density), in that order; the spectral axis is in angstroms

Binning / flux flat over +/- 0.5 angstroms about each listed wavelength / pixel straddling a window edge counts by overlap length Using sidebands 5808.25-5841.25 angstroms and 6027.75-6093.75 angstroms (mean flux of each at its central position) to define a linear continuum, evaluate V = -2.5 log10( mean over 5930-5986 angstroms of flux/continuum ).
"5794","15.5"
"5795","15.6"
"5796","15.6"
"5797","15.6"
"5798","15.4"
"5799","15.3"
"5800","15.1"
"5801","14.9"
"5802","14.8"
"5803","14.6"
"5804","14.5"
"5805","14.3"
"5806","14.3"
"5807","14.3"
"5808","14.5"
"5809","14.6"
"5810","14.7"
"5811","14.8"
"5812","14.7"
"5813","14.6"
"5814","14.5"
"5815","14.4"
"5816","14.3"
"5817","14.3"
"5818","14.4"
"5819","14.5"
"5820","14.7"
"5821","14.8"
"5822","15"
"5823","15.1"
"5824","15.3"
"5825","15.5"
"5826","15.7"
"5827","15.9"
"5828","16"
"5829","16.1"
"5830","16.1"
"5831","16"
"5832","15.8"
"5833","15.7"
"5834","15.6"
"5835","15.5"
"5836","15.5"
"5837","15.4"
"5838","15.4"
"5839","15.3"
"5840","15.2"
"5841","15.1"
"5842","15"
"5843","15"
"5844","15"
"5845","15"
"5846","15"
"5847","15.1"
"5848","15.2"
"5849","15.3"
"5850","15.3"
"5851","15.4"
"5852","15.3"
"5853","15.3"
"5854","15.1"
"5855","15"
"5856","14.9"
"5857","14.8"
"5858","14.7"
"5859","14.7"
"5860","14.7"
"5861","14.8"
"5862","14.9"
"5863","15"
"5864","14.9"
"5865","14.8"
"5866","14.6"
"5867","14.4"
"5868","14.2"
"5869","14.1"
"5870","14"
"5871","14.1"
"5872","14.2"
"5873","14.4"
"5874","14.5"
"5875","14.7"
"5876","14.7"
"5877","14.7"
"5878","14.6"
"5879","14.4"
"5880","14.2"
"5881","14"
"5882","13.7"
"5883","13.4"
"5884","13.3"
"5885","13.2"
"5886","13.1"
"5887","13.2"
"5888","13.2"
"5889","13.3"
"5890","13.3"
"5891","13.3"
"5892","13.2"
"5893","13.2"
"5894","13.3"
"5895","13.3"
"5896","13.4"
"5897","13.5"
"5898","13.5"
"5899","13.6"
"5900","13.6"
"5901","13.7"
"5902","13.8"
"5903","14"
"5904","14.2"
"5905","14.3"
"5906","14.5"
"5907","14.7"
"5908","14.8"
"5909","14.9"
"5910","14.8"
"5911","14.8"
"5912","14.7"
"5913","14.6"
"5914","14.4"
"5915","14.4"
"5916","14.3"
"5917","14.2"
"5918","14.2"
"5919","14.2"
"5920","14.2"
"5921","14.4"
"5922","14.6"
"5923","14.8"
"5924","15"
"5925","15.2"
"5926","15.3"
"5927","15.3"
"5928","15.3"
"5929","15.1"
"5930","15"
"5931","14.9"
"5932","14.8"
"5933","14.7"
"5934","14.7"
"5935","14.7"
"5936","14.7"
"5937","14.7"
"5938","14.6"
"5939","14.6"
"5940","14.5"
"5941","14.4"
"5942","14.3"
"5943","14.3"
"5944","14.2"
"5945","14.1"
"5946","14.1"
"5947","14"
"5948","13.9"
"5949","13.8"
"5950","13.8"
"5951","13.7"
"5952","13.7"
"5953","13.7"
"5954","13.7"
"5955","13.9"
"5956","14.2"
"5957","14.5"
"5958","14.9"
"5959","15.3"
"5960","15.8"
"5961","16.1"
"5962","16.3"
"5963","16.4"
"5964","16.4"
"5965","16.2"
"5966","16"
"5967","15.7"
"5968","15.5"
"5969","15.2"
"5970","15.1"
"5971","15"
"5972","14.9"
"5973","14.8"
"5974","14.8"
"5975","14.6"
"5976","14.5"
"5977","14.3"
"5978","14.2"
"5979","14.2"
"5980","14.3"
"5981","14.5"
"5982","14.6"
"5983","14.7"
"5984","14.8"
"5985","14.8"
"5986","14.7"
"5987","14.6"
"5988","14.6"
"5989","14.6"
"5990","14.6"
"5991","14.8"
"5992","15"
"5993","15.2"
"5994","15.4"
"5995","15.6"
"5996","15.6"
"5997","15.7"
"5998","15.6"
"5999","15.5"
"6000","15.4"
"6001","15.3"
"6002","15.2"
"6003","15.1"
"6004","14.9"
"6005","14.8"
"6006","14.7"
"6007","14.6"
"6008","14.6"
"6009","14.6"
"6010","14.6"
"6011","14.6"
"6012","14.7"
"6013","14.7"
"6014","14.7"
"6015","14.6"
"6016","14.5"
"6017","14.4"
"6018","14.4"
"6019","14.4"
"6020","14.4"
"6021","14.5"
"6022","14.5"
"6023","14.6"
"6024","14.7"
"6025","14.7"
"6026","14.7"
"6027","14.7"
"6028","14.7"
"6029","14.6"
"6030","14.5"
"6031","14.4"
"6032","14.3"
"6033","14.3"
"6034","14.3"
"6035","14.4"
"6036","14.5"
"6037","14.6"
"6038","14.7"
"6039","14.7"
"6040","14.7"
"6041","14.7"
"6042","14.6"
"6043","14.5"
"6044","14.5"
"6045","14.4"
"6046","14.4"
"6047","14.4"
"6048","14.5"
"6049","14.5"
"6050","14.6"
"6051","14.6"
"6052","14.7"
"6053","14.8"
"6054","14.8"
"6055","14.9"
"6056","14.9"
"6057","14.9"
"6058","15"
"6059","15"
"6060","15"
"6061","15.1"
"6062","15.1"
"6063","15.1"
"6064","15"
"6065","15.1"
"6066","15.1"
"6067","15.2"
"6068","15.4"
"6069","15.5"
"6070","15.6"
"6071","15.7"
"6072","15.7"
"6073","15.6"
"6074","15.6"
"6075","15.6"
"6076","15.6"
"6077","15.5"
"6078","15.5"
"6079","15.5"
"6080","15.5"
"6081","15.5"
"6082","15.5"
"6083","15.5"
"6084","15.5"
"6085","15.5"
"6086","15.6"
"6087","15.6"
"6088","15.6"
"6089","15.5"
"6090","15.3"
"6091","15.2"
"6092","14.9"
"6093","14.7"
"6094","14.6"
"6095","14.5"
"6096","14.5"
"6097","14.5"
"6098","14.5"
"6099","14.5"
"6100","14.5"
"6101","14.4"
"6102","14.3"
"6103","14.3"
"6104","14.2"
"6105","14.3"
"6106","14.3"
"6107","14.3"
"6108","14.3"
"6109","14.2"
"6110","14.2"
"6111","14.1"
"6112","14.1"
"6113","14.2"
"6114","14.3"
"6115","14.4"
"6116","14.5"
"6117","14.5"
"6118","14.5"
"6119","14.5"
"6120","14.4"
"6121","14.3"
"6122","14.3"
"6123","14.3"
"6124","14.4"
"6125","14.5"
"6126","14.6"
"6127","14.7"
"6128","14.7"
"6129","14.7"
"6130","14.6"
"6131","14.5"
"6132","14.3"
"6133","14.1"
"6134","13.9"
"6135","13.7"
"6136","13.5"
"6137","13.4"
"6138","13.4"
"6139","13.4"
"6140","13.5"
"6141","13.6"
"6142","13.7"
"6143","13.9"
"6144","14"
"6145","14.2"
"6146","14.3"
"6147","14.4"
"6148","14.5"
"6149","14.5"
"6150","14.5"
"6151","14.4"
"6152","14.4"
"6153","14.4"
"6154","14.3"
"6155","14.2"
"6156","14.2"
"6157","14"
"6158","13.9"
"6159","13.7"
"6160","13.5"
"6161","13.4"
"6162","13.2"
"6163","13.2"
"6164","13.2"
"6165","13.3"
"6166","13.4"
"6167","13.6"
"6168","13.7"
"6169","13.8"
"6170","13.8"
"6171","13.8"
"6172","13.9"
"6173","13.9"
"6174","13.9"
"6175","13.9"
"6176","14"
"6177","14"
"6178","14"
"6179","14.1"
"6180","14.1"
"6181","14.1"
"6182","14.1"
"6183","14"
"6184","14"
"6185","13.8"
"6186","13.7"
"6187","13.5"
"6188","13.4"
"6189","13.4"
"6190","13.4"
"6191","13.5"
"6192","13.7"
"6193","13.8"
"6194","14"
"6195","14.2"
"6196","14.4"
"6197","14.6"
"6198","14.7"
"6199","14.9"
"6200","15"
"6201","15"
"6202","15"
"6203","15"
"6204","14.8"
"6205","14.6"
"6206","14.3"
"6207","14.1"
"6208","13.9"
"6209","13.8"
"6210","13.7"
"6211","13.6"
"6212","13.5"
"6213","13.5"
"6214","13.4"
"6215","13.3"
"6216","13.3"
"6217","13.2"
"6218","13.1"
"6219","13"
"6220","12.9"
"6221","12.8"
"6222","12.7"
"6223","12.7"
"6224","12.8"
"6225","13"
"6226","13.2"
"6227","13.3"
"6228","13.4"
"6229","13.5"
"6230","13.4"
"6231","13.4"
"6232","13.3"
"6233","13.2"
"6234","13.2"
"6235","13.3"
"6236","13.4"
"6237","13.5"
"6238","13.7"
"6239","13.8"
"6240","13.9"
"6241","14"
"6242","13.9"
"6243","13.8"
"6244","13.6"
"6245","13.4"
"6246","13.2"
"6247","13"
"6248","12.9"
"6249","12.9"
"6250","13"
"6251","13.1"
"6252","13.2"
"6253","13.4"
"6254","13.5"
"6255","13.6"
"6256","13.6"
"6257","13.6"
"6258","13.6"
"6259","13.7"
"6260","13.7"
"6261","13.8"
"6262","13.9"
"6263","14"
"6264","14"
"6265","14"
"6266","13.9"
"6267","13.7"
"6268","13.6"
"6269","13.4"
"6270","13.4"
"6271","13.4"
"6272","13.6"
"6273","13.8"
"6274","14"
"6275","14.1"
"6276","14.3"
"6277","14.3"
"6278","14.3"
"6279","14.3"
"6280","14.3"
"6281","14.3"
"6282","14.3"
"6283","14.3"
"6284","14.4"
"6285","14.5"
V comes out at 0.03 mag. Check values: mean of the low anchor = 15.2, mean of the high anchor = 15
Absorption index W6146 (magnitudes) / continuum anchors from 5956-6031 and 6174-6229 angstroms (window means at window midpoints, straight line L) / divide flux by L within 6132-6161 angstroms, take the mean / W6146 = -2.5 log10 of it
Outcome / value 0.009 mag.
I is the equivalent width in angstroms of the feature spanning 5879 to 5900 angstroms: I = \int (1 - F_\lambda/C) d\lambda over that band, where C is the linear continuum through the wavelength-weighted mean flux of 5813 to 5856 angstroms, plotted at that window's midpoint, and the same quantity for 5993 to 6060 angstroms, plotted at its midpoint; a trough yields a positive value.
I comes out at 2.3 angstroms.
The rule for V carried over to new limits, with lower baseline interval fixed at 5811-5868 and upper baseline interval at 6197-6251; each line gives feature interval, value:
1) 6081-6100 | -0.071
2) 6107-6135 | -0.027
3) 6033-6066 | -0.033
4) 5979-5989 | -0.005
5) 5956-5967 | -0.078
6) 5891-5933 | 0.035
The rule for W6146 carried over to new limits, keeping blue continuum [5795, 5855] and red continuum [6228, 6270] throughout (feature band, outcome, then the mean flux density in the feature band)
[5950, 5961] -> 0.02 mag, 14.4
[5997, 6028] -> -0.03 mag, 14.8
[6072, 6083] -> -0.10 mag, 15.5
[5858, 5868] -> 0.02 mag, 14.7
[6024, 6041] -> -0.02 mag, 14.6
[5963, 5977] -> -0.05 mag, 15.3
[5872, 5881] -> 0.03 mag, 14.5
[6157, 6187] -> 0.00 mag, 13.8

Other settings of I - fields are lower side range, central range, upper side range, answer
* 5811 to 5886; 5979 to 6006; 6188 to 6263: -1.11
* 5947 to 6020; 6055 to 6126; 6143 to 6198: -2.85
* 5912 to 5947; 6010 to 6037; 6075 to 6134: 0.24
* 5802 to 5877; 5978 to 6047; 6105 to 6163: -1.15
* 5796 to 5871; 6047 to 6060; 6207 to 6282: -0.50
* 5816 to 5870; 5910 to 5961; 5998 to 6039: 1.21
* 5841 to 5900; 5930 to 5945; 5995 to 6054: -0.10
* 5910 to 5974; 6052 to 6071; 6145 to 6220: -0.99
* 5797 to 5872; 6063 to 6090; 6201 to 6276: -2.56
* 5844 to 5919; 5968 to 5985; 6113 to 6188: -0.58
